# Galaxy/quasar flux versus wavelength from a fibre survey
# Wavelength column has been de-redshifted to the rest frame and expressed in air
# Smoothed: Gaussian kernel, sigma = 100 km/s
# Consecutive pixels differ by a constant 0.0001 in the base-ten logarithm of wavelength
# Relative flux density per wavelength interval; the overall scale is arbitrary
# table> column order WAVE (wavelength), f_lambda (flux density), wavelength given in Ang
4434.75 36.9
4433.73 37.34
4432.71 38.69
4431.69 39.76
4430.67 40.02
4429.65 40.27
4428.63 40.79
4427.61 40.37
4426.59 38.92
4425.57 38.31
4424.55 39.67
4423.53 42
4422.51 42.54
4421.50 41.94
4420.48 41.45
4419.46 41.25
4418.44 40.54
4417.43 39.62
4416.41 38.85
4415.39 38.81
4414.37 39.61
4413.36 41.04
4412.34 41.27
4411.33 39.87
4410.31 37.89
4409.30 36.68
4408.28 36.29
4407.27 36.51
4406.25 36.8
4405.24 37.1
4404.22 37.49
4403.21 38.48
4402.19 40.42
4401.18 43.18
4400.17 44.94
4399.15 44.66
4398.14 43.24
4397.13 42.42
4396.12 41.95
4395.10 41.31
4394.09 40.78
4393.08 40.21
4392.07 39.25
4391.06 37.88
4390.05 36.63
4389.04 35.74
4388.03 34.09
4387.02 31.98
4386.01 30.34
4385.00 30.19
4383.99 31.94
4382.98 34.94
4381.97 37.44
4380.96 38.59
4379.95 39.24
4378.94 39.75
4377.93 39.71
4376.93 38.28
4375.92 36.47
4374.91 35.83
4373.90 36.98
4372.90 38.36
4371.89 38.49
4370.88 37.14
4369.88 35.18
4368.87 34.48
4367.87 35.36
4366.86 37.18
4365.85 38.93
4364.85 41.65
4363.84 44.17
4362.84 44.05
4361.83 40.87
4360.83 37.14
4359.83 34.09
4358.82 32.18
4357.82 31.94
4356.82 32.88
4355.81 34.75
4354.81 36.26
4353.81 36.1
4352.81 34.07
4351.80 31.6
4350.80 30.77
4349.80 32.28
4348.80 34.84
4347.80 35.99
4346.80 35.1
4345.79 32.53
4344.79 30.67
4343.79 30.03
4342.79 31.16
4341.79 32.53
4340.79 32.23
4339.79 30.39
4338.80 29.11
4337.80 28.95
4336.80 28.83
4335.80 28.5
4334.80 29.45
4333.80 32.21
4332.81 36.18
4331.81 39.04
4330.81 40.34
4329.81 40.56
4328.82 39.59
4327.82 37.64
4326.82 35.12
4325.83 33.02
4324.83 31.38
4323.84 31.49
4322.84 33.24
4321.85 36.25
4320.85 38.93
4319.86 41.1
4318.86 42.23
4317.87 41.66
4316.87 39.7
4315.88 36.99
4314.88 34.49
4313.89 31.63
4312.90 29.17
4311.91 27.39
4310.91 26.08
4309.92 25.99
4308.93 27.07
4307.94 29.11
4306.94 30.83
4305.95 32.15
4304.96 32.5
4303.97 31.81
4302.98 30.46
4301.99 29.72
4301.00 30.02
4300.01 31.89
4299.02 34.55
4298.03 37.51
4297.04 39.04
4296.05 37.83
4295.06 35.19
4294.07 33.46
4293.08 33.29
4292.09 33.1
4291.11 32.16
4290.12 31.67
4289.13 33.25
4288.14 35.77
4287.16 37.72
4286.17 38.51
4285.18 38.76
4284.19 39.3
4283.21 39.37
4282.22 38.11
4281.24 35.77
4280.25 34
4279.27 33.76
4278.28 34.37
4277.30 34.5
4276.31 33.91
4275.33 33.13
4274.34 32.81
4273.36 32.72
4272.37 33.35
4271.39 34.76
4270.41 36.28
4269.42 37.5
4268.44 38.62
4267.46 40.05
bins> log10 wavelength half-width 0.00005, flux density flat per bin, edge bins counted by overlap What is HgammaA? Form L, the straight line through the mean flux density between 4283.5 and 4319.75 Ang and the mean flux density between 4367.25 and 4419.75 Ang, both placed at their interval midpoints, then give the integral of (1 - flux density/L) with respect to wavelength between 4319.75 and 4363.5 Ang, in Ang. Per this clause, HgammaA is 1.8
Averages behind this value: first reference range 33.8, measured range 34.2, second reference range 38.2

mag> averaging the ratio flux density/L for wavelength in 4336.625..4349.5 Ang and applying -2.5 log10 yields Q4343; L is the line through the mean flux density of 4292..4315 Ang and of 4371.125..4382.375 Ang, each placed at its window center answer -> 0.11 mag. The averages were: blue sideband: 31.8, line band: 31.8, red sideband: 38.1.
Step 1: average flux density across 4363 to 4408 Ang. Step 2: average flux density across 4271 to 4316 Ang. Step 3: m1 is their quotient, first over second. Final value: 1.1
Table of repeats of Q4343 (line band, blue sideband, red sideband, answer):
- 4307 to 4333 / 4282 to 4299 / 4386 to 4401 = 0.069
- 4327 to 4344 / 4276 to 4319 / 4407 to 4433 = 0.072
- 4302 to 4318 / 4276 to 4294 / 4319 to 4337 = 0.130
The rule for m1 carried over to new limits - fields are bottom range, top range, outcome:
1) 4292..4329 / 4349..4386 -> 1.08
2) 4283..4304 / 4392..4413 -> 1.15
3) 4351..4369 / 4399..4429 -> 1.09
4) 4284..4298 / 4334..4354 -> 0.89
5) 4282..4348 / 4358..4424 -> 1.14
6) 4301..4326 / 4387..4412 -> 1.19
